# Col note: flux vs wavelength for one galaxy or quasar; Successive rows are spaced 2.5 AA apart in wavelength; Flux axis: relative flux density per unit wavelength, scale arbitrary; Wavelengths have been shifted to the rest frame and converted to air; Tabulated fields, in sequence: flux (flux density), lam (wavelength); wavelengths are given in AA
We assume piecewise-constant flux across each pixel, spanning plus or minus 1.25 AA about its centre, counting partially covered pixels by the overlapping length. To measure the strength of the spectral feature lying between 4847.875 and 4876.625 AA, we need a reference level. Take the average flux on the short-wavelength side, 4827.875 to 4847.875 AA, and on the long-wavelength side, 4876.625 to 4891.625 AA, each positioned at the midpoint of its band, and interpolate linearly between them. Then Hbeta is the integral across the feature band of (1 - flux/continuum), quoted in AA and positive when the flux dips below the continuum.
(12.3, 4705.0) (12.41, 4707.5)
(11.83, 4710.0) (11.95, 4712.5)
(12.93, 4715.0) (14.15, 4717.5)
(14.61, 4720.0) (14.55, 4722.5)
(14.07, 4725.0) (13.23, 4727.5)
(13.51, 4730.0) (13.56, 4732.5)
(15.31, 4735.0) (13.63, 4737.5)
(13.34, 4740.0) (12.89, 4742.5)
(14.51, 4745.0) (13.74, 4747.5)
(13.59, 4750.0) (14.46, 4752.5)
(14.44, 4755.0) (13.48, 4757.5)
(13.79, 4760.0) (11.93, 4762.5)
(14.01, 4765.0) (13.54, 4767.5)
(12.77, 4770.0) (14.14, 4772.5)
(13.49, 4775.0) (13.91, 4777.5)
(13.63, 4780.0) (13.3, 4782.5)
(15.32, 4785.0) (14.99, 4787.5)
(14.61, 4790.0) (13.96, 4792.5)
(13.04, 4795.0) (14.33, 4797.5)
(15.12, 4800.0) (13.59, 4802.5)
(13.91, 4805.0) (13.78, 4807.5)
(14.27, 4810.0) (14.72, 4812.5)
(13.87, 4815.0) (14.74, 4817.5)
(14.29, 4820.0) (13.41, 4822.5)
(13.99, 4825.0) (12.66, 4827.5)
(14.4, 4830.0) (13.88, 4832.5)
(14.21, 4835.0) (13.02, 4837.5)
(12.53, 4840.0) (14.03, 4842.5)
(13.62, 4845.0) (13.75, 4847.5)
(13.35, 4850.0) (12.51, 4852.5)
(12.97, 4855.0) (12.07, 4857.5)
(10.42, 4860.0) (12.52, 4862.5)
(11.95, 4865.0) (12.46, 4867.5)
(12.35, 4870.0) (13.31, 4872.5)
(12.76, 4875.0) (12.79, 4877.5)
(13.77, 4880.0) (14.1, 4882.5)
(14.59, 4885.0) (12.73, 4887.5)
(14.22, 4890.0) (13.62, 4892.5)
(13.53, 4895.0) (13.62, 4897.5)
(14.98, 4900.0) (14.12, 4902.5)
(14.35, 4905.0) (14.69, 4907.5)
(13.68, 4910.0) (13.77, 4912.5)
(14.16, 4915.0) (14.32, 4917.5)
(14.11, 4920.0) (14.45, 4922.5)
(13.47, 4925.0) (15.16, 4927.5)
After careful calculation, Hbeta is 2.5 AA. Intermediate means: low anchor 13.6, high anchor 13.7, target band 12.5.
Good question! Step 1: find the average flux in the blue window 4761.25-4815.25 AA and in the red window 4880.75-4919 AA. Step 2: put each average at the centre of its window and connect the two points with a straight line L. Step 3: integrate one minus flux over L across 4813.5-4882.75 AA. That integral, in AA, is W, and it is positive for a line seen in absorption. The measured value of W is 3.9 AA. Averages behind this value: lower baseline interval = 13.9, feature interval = 13.2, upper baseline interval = 14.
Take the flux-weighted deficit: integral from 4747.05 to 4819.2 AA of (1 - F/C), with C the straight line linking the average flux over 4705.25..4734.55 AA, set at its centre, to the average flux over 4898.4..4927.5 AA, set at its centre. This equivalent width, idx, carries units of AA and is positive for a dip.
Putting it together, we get -1.6 AA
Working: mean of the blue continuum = 13.4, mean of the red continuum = 14.2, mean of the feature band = 14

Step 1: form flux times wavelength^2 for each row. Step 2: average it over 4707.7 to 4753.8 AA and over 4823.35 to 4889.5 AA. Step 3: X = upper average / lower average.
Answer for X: 1.01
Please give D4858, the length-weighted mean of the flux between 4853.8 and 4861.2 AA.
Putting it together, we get 11.8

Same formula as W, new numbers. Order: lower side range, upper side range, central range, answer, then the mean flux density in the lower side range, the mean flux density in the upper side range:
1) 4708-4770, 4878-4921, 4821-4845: 0.44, 13.6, 14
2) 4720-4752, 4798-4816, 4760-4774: 0.68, 13.9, 14.2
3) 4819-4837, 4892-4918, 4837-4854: 0.73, 13.8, 14.1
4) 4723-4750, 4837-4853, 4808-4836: -1.30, 13.8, 13.3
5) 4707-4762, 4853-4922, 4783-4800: -1.05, 13.6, 13.4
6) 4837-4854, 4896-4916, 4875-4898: 0.43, 13.3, 14.2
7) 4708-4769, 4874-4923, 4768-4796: -0.47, 13.6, 13.9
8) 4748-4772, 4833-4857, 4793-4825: -1.57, 13.6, 13.3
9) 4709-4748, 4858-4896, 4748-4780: -0.38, 13.6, 13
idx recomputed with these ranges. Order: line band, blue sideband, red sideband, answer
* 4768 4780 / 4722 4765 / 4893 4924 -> 0.2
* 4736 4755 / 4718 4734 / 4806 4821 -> 0.3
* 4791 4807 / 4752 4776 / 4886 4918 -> -0.4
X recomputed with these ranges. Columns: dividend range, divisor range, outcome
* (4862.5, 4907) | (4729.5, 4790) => 1.03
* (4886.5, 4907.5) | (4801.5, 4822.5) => 1.02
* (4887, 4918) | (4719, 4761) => 1.08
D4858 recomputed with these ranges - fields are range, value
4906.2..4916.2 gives 14.1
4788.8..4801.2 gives 14.2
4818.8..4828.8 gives 13.6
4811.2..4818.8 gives 14.4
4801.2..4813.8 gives 14.1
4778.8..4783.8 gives 13.5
